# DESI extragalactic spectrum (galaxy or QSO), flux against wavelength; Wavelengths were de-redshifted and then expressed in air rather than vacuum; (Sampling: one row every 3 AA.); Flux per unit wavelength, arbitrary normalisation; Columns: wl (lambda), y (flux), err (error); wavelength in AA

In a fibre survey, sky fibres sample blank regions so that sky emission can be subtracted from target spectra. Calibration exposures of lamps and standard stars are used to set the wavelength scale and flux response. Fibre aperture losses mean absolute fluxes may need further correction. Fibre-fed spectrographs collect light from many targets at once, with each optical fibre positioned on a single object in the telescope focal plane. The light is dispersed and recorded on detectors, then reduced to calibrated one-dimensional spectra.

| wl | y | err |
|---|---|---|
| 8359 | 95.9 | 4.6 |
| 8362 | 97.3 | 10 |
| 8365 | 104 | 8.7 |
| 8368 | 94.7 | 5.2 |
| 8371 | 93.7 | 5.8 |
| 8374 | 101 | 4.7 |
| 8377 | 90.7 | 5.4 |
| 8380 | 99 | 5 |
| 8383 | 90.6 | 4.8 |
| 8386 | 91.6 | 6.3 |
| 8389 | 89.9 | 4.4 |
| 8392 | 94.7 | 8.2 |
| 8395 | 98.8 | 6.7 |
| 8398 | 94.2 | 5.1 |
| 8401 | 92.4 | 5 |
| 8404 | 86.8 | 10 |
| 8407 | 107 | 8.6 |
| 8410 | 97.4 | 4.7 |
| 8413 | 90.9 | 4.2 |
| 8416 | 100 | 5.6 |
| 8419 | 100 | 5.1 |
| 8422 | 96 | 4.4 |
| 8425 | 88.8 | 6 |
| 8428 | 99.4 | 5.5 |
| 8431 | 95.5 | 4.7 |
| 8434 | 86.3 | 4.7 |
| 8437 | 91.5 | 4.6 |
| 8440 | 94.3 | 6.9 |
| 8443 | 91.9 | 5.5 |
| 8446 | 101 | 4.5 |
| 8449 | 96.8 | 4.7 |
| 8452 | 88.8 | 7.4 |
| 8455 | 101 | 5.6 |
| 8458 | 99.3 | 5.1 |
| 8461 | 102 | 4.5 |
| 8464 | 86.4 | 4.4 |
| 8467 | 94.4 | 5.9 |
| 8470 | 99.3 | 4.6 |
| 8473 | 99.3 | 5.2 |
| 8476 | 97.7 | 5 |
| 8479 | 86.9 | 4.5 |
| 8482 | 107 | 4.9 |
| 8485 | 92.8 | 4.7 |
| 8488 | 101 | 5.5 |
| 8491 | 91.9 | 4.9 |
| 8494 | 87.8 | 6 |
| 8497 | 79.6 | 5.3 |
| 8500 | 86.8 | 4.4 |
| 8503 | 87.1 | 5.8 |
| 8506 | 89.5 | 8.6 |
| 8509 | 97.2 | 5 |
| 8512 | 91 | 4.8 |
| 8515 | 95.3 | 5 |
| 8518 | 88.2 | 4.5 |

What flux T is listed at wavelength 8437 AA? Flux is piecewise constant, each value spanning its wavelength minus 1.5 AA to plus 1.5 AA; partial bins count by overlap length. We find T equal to 91.5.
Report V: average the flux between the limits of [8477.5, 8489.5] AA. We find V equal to 96.9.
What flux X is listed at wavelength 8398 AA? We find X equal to 94.2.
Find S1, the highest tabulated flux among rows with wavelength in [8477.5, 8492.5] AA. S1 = 107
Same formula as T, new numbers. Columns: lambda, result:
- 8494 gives 87.8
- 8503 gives 87.1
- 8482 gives 107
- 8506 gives 89.5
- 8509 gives 97.2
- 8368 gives 94.7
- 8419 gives 100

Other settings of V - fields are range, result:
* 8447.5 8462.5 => 97.6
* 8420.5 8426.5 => 92.4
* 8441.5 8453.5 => 94.6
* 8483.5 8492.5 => 95.2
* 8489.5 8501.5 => 86.5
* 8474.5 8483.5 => 97.2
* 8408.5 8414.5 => 94.2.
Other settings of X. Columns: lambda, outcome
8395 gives 98.8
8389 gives 89.9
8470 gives 99.3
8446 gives 101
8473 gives 99.3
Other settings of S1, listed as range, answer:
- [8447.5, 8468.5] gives 102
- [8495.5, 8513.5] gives 97.2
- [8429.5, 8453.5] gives 101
